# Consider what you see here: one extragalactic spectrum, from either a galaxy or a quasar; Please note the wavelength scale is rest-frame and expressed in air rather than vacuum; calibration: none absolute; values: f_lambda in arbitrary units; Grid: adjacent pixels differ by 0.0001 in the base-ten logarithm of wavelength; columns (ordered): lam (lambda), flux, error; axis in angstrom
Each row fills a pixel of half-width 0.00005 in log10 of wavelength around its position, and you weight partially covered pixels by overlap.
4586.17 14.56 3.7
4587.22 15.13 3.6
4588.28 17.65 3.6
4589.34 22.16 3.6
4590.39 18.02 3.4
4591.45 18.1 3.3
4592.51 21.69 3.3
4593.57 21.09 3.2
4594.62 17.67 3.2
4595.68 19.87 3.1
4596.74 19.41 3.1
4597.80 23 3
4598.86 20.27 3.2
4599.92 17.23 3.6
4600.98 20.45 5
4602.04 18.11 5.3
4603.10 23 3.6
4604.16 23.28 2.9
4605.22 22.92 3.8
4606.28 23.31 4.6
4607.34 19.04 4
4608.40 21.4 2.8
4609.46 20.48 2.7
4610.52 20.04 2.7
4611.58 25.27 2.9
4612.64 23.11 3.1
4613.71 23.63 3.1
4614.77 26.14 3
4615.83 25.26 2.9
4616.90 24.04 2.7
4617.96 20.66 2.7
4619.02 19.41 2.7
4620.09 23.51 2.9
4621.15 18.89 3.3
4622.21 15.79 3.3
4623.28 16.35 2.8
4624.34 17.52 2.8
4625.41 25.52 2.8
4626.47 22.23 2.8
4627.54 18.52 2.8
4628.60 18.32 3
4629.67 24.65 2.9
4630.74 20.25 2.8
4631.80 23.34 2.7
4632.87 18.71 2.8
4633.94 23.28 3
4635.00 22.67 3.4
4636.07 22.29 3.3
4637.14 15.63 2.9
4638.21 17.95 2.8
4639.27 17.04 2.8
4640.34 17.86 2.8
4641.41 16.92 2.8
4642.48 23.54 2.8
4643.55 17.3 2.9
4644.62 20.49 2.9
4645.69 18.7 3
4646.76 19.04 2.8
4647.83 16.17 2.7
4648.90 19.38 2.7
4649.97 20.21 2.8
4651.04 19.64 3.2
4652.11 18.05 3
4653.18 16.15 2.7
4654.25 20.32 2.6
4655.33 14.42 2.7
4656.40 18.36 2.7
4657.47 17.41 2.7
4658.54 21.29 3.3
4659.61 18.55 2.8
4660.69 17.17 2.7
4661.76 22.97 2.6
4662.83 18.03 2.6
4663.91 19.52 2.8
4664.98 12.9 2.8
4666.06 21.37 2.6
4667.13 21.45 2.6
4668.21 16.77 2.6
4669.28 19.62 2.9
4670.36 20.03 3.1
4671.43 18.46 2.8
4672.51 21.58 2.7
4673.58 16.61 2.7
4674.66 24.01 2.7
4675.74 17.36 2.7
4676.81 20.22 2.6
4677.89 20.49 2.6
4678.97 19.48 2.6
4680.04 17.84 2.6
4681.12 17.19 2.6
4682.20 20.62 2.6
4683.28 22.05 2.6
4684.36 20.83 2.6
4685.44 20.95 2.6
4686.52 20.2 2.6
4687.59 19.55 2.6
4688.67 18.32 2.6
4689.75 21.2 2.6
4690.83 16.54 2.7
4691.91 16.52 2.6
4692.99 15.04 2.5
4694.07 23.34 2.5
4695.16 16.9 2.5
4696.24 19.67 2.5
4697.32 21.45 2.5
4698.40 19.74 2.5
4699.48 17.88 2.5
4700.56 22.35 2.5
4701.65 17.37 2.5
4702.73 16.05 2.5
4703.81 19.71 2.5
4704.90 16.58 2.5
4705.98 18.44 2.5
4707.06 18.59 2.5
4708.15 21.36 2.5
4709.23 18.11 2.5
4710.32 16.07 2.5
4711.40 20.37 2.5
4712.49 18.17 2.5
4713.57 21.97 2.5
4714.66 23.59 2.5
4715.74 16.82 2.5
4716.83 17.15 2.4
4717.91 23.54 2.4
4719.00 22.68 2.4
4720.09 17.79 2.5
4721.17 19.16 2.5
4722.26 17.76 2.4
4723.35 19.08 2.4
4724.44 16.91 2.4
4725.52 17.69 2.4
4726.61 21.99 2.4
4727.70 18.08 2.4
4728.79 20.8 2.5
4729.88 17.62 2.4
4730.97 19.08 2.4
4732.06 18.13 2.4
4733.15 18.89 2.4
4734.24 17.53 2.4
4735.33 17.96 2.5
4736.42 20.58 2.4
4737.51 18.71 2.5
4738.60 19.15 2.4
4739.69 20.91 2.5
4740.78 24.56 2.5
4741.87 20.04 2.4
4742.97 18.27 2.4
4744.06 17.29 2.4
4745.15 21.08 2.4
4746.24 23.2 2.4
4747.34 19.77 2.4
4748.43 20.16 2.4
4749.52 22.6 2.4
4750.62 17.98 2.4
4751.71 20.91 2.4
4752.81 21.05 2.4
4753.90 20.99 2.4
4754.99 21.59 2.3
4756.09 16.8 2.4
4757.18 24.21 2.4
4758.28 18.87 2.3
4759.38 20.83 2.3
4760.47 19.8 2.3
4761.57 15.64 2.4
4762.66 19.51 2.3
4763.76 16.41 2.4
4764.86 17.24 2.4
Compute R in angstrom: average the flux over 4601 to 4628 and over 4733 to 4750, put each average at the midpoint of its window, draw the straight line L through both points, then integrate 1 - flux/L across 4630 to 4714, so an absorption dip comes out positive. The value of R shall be 6.8 angstrom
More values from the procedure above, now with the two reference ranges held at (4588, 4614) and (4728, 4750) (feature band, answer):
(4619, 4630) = 0.3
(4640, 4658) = 1.7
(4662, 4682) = 1.1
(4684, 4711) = 1.6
